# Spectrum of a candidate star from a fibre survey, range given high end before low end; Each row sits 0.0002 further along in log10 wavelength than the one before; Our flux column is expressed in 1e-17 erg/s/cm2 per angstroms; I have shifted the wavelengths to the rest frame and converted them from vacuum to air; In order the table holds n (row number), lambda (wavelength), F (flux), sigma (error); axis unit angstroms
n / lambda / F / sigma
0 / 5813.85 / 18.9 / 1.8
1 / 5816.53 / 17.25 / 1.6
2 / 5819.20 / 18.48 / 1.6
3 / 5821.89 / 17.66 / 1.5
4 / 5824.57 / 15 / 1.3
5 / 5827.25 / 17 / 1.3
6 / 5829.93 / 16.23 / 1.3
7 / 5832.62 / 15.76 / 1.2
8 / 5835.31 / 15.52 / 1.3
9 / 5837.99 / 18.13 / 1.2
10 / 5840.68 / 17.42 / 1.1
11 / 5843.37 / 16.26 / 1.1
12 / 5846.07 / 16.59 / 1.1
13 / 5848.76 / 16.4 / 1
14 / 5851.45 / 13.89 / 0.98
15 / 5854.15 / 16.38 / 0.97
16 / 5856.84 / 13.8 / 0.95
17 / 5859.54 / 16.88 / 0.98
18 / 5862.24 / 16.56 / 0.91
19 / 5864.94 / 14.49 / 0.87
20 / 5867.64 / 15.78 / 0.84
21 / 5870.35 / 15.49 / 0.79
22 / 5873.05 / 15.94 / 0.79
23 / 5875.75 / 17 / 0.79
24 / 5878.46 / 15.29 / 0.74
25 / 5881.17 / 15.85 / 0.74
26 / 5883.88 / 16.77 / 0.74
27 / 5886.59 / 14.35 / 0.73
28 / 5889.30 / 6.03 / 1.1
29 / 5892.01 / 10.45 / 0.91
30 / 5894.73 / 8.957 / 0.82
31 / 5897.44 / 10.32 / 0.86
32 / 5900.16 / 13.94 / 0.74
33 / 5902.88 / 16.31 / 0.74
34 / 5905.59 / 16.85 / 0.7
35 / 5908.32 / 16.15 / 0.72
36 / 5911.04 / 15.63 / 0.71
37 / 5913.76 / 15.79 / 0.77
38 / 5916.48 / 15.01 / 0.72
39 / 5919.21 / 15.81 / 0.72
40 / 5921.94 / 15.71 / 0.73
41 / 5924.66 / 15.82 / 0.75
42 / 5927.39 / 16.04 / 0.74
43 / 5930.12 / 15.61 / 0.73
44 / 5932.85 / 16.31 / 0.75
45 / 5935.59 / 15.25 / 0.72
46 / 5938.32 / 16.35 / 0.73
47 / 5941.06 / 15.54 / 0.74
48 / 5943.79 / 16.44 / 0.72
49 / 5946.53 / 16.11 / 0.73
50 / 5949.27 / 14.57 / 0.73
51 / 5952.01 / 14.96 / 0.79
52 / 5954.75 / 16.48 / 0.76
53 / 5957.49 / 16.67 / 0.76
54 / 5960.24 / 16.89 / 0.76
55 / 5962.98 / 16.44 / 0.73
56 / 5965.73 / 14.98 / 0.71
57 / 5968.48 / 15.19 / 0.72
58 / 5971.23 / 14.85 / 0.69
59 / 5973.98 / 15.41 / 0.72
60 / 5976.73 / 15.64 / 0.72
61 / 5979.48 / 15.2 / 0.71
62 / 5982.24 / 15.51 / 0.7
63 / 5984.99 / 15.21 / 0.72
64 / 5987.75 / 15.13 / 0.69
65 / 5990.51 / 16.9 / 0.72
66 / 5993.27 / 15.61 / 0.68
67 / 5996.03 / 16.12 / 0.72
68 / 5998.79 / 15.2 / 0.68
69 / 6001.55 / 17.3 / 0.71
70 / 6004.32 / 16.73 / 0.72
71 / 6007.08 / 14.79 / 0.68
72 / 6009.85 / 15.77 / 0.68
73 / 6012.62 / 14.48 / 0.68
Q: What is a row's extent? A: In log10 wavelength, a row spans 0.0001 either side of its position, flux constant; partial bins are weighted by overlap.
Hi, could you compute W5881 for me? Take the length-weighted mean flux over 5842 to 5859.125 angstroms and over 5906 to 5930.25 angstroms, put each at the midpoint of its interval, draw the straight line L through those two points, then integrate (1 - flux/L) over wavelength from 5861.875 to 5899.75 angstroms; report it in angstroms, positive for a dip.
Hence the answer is 4.7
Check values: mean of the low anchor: 15.6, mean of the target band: 13.7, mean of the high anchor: 15.8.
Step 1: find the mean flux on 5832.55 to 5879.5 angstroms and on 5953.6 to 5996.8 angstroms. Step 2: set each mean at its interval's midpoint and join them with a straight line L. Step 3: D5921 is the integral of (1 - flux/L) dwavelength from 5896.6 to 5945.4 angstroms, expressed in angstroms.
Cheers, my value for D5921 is 0.9 angstroms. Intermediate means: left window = 16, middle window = 15.6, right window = 15.8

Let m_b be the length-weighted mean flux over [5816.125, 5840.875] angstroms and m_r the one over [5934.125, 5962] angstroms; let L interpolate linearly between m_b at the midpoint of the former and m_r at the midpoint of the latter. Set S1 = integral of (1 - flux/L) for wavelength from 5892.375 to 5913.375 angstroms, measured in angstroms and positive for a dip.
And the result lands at 3.0 angstroms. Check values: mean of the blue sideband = 16.8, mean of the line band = 13.9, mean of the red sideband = 15.9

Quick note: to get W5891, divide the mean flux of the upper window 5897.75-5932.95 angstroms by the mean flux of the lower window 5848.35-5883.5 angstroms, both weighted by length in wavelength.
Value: 0.99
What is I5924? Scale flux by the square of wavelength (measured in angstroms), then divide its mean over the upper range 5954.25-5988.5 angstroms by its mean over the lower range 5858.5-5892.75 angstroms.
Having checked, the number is 1.10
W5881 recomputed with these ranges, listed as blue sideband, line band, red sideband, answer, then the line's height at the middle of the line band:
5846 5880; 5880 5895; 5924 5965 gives 3.4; 15.8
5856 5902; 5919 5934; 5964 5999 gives -1.2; 14.7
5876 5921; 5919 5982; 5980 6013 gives -3.4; 15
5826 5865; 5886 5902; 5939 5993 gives 5.3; 16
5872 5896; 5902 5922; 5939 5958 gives -2.1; 14.4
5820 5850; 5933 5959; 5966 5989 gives -0.5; 15.5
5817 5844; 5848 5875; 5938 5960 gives 1.6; 16.6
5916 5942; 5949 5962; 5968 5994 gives -0.4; 15.6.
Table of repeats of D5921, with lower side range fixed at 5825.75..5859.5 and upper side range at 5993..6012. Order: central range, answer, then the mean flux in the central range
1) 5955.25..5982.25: 0.4 angstroms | 15.7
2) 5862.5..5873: 0.4 angstroms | 15.5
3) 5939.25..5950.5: 0.2 angstroms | 15.7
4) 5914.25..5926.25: 0.3 angstroms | 15.6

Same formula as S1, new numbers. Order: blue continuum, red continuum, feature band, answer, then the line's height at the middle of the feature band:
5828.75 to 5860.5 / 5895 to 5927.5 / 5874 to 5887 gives -0.36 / 15.5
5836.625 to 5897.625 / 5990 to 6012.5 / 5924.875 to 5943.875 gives -0.64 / 15.4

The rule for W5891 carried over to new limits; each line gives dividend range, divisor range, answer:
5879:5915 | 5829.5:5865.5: 0.85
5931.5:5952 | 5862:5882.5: 1.00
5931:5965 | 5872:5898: 1.22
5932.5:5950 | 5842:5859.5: 1.01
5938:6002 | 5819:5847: 0.95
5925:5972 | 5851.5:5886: 1.00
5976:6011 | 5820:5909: 1.04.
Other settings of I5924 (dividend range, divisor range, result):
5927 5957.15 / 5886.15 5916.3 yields 1.21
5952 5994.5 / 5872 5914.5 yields 1.15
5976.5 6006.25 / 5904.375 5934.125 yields 1.02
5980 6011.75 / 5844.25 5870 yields 1.06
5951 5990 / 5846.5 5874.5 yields 1.04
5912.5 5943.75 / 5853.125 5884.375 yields 1.02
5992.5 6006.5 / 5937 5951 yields 1.04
